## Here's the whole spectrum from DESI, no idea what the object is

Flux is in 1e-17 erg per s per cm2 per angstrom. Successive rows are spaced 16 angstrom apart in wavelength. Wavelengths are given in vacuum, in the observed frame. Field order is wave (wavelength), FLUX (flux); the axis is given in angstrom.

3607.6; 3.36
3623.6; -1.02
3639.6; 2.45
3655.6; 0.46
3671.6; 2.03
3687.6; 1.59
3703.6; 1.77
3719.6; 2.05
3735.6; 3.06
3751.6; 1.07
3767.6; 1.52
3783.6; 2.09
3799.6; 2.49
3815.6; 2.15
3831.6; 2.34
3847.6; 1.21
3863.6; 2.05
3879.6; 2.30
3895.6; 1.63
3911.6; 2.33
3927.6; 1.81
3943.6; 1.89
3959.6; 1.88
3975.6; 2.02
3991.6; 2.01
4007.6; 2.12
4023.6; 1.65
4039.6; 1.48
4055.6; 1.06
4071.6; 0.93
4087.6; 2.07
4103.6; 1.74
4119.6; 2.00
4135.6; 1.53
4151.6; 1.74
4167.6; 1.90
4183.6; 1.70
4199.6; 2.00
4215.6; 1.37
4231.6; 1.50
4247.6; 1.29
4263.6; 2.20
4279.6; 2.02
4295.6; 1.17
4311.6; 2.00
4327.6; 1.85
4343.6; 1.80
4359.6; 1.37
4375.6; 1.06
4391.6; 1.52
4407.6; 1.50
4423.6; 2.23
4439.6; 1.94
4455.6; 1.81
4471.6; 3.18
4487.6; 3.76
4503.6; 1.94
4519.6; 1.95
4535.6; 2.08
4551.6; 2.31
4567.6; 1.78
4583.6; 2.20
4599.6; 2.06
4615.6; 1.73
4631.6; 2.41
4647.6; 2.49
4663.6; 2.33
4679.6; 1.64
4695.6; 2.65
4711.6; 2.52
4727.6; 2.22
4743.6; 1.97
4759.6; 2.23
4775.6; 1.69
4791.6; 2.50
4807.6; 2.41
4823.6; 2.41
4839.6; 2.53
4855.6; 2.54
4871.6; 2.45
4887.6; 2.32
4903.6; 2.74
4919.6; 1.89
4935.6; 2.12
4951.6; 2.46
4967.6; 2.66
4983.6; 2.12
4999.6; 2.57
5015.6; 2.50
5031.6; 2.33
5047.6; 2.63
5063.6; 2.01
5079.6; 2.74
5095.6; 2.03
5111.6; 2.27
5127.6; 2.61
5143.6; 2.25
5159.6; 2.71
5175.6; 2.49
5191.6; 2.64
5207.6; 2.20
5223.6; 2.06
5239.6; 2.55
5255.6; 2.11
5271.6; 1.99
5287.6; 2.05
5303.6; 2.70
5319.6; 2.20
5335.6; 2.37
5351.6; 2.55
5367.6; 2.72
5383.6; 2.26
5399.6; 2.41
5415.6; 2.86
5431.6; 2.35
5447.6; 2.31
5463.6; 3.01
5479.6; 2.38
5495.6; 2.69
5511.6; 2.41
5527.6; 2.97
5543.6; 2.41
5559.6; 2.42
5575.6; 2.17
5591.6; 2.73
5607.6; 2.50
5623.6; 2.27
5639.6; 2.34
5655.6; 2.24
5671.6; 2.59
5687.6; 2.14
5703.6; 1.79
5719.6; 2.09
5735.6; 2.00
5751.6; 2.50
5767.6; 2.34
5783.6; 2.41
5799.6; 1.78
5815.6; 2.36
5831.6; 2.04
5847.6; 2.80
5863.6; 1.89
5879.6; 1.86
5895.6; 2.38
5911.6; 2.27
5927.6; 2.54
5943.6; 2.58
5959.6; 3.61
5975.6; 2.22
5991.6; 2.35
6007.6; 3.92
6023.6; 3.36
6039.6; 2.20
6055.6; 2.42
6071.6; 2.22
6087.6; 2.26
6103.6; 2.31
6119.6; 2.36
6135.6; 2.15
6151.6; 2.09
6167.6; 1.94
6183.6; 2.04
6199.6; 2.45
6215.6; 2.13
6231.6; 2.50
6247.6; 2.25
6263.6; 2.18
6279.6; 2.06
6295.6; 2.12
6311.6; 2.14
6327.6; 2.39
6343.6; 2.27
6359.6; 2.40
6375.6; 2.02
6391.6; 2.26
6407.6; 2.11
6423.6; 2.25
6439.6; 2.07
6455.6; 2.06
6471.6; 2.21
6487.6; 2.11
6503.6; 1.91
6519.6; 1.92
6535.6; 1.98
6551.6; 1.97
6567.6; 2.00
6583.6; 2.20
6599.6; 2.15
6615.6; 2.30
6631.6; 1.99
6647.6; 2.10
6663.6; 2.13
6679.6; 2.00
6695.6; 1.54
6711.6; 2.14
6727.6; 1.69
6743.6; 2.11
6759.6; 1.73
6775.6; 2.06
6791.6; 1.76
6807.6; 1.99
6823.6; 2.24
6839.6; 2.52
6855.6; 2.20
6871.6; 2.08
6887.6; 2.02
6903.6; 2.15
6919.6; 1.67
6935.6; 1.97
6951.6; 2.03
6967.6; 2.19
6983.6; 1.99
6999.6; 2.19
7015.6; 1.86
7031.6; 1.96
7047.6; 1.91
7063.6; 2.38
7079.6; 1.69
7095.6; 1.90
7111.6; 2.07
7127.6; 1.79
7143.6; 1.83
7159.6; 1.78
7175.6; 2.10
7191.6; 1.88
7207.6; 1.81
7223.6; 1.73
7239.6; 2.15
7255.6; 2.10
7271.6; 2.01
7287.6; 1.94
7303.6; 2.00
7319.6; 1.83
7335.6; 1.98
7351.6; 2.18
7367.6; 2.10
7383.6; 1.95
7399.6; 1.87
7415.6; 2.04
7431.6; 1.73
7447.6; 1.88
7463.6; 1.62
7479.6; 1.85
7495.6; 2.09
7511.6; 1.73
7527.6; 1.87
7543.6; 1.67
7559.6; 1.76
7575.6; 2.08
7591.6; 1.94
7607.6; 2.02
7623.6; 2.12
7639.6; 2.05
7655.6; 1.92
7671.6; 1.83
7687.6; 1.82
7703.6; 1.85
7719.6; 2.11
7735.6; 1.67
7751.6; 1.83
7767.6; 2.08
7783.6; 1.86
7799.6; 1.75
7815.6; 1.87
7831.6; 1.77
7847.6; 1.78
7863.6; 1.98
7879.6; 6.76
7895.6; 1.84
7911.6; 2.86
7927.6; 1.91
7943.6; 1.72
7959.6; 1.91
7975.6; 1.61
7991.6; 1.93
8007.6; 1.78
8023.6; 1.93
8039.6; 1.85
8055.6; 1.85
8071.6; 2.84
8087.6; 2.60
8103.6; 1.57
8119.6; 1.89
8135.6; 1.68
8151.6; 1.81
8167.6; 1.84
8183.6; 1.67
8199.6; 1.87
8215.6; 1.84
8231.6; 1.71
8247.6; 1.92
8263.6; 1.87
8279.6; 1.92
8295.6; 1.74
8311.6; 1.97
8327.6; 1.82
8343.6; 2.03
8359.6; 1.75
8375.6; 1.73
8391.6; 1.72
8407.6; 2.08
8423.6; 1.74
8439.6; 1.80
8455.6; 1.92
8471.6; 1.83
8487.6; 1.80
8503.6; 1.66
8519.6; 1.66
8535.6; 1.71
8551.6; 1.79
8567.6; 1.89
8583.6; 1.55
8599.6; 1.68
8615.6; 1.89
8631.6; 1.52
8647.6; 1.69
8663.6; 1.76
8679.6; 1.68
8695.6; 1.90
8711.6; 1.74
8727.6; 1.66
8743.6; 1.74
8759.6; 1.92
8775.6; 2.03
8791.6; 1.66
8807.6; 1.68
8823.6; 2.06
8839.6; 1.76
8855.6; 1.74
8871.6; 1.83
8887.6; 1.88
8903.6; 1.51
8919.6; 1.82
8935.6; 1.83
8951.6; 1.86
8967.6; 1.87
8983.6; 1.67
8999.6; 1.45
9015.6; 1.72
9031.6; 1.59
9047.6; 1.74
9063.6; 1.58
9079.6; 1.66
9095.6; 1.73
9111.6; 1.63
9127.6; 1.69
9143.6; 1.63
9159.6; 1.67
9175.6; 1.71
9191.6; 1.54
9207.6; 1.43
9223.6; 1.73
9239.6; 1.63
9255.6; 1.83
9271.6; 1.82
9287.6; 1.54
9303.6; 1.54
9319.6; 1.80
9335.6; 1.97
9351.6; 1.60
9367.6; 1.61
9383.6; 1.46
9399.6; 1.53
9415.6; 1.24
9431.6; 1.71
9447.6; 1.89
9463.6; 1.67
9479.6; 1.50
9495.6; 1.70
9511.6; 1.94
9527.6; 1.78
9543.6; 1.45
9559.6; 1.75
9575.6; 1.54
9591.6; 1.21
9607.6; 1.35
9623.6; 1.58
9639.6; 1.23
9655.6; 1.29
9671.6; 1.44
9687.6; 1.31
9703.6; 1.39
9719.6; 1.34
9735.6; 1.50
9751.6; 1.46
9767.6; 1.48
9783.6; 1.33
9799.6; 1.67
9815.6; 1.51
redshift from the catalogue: 0.201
